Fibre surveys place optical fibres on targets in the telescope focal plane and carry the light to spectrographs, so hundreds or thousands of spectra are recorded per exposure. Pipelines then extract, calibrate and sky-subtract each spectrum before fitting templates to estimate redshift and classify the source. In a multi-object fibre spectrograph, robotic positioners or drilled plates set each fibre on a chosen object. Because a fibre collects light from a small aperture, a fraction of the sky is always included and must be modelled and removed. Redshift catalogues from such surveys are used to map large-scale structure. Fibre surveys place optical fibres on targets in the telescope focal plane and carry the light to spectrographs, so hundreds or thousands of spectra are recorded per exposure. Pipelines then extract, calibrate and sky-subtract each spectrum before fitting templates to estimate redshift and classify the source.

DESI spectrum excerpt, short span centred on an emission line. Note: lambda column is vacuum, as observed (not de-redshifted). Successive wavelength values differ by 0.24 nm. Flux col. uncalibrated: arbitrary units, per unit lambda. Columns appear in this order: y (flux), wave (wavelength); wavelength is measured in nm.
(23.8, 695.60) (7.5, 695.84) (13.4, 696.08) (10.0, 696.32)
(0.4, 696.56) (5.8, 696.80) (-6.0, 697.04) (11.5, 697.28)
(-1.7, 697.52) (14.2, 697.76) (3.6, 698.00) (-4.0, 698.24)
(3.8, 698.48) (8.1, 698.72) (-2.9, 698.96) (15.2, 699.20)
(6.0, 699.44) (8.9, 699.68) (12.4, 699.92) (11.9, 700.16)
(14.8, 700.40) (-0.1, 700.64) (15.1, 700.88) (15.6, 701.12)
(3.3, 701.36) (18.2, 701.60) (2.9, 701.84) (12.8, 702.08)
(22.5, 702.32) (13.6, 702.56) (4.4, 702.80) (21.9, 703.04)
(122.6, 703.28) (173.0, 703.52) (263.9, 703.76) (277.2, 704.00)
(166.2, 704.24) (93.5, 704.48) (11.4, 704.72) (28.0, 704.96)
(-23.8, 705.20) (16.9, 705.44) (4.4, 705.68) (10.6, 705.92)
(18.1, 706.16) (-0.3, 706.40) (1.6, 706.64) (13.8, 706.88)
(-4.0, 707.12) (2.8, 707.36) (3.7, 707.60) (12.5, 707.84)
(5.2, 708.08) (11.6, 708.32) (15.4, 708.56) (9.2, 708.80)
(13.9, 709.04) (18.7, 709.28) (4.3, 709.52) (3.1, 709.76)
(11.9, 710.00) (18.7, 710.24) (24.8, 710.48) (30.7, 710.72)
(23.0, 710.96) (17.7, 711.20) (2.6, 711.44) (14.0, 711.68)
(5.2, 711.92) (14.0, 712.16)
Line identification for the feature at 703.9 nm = [O II] 3727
